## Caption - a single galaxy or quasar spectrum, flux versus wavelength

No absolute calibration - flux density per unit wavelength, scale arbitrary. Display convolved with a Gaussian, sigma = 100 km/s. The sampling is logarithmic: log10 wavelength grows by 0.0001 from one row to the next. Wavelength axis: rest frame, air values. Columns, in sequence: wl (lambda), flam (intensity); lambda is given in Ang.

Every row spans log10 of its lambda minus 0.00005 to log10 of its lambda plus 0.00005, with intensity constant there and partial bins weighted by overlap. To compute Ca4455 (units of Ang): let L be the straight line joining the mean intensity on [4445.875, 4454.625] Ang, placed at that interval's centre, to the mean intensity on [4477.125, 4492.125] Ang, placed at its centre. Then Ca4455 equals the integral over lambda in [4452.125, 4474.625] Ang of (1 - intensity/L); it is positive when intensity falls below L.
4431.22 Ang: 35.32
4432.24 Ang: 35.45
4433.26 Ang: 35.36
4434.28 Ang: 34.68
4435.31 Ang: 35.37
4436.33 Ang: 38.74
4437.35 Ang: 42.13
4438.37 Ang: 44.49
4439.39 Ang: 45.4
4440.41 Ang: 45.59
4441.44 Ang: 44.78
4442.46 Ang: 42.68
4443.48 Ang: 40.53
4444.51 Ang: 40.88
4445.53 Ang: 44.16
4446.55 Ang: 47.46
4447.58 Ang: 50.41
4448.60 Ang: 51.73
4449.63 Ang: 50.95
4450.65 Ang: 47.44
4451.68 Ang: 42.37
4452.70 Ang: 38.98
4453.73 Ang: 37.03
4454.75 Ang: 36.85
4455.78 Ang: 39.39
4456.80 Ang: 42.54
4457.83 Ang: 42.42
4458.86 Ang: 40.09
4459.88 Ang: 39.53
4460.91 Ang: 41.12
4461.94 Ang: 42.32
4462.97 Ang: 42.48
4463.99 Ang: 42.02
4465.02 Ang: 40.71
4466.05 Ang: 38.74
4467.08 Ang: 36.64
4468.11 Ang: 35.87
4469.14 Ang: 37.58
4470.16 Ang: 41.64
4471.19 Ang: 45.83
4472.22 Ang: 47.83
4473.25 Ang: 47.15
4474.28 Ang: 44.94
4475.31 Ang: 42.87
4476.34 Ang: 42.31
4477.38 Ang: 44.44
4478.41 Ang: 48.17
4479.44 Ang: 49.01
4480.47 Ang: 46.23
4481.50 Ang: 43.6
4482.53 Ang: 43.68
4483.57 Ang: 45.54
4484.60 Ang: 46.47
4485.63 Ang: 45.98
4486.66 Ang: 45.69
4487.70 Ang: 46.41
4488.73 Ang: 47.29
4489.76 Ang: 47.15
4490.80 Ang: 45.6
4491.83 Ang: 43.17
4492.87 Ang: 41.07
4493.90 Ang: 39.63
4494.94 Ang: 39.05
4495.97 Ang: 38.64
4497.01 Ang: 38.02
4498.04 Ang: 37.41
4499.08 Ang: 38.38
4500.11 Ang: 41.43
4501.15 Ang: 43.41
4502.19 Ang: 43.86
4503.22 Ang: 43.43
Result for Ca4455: 2.3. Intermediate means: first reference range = 45.4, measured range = 41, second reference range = 46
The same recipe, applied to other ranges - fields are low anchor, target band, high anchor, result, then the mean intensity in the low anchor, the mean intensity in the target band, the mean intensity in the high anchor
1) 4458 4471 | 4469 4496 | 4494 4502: -3.2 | 40.1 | 44.5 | 39.6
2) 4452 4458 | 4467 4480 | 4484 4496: -0.5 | 39.5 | 43.7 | 44.1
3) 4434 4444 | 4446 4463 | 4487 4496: -0.4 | 41.6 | 43.1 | 43.4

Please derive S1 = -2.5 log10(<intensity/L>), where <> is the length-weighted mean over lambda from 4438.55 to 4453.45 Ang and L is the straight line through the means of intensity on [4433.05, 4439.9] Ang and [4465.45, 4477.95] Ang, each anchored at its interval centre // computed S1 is -0.12 mag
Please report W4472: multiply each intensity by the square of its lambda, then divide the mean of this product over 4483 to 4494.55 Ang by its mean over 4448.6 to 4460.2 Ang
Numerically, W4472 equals 1.1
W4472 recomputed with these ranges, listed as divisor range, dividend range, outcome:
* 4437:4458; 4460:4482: 0.99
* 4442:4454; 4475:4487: 1.03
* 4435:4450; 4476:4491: 1.05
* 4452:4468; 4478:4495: 1.14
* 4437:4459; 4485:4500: 0.99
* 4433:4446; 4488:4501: 1.03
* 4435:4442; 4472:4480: 1.09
